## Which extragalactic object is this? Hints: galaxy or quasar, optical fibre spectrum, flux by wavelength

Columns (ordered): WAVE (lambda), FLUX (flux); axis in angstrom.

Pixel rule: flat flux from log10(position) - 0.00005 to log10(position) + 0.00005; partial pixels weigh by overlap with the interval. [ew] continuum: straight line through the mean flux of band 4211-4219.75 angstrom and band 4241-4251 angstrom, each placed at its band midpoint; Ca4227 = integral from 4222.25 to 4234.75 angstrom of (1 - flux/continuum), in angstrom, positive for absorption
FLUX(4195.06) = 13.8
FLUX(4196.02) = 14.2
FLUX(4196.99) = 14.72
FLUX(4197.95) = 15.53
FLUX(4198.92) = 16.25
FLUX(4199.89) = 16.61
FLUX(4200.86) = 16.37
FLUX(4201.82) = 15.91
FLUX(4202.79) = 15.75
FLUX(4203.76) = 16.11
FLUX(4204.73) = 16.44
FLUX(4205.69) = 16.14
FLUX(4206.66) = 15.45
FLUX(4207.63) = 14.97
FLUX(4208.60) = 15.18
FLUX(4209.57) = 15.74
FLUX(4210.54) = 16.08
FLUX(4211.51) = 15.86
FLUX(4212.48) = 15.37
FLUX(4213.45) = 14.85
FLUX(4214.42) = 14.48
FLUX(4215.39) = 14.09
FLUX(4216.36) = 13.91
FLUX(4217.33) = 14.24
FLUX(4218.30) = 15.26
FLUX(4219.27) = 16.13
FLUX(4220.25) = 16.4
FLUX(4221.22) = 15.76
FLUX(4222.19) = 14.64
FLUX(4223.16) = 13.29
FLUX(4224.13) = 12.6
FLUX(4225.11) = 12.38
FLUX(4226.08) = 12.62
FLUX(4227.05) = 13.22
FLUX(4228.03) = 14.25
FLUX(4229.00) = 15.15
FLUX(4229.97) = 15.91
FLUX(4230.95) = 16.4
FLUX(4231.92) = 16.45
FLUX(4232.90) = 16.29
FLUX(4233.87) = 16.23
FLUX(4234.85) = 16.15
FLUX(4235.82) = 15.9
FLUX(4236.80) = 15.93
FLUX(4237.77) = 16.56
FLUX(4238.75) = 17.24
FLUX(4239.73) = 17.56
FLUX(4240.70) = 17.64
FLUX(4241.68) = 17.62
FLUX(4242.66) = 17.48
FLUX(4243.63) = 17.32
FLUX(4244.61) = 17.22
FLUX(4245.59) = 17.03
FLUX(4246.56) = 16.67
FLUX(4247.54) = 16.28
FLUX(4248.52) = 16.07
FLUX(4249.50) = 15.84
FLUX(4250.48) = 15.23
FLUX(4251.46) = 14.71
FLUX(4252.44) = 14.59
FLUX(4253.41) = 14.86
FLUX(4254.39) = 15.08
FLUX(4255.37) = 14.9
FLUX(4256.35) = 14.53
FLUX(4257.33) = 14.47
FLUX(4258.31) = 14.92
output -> 0.9 angstrom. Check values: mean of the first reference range 14.9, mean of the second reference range 16.7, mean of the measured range 14.6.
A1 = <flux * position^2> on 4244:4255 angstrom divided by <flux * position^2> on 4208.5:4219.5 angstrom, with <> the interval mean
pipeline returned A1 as 1.06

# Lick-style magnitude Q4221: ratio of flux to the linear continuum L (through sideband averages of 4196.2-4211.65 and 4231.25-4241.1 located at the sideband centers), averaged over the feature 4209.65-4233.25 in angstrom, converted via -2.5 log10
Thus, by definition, 0.10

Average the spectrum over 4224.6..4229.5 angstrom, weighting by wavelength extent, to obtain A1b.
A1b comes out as 13.5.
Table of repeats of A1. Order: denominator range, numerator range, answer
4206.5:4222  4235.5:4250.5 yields 1.12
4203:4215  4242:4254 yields 1.06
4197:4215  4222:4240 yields 0.98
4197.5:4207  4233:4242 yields 1.06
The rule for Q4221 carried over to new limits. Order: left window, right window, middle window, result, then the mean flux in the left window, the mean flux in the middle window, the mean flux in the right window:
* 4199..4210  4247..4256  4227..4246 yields -0.07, 15.9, 16.4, 15.3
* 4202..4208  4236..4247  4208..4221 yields 0.07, 15.8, 15.2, 17.1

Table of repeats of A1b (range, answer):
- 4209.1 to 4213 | 15.8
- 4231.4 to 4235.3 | 16.3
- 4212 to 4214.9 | 14.9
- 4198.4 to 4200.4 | 16.3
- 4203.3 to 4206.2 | 16.3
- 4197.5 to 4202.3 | 16.1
